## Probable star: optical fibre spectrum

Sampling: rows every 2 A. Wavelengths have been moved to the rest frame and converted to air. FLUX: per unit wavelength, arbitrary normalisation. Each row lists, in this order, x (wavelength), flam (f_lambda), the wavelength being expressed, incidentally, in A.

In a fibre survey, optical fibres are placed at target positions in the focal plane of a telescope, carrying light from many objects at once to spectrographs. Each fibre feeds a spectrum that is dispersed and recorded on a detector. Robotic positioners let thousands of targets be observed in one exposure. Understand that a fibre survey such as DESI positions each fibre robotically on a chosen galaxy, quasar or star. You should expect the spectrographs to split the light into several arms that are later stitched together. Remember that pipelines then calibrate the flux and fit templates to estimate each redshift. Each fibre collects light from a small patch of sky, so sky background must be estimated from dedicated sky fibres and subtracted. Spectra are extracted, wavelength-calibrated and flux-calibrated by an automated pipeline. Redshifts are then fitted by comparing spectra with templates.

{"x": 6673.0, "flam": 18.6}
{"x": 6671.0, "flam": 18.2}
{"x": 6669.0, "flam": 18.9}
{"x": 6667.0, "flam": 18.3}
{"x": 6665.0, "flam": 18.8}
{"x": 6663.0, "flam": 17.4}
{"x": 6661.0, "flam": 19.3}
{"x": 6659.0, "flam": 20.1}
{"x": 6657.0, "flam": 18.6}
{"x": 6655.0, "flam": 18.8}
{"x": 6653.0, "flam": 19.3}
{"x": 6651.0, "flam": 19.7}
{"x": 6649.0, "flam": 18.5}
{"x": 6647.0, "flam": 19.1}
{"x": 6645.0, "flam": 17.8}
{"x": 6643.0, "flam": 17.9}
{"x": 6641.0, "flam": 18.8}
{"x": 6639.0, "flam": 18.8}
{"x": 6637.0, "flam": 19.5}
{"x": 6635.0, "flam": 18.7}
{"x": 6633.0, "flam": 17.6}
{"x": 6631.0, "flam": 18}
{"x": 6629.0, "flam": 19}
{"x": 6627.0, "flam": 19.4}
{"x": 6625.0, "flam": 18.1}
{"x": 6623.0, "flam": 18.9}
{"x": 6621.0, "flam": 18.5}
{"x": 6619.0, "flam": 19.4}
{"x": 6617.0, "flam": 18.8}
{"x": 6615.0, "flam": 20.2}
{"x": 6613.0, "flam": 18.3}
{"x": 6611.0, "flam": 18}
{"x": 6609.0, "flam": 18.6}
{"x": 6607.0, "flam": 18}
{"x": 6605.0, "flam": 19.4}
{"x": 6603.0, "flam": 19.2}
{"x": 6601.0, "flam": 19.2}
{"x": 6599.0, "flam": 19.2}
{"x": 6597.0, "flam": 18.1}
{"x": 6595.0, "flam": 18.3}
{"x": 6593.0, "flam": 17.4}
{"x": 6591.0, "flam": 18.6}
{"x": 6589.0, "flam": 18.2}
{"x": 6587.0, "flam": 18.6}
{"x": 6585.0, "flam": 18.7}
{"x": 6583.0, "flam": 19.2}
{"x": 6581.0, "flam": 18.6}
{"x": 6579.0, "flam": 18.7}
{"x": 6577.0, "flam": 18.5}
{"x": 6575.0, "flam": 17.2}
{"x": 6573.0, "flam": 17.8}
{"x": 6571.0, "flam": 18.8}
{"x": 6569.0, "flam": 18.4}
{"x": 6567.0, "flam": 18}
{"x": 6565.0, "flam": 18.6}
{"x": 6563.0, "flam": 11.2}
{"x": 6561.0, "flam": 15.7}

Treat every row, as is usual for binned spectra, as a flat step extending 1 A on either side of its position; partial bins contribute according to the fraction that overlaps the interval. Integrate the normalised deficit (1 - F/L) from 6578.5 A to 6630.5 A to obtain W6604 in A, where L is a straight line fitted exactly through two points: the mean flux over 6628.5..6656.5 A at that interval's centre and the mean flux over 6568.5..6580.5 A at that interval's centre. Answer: -0.8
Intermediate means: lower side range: 18.2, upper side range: 18.7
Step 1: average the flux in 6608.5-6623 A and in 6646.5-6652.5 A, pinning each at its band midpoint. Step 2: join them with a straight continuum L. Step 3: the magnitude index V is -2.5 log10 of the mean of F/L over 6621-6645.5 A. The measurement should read 0.02 mag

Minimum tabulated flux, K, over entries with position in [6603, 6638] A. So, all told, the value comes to 17.6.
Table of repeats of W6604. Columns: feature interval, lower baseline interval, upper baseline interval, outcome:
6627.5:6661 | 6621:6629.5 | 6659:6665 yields -0.1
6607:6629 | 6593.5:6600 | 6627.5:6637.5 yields -0.3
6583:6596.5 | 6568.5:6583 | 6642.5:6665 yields 0.0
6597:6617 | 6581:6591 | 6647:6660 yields 0.0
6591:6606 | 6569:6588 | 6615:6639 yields -0.1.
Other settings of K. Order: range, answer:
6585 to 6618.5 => 17.4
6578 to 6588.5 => 18.6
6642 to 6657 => 17.8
